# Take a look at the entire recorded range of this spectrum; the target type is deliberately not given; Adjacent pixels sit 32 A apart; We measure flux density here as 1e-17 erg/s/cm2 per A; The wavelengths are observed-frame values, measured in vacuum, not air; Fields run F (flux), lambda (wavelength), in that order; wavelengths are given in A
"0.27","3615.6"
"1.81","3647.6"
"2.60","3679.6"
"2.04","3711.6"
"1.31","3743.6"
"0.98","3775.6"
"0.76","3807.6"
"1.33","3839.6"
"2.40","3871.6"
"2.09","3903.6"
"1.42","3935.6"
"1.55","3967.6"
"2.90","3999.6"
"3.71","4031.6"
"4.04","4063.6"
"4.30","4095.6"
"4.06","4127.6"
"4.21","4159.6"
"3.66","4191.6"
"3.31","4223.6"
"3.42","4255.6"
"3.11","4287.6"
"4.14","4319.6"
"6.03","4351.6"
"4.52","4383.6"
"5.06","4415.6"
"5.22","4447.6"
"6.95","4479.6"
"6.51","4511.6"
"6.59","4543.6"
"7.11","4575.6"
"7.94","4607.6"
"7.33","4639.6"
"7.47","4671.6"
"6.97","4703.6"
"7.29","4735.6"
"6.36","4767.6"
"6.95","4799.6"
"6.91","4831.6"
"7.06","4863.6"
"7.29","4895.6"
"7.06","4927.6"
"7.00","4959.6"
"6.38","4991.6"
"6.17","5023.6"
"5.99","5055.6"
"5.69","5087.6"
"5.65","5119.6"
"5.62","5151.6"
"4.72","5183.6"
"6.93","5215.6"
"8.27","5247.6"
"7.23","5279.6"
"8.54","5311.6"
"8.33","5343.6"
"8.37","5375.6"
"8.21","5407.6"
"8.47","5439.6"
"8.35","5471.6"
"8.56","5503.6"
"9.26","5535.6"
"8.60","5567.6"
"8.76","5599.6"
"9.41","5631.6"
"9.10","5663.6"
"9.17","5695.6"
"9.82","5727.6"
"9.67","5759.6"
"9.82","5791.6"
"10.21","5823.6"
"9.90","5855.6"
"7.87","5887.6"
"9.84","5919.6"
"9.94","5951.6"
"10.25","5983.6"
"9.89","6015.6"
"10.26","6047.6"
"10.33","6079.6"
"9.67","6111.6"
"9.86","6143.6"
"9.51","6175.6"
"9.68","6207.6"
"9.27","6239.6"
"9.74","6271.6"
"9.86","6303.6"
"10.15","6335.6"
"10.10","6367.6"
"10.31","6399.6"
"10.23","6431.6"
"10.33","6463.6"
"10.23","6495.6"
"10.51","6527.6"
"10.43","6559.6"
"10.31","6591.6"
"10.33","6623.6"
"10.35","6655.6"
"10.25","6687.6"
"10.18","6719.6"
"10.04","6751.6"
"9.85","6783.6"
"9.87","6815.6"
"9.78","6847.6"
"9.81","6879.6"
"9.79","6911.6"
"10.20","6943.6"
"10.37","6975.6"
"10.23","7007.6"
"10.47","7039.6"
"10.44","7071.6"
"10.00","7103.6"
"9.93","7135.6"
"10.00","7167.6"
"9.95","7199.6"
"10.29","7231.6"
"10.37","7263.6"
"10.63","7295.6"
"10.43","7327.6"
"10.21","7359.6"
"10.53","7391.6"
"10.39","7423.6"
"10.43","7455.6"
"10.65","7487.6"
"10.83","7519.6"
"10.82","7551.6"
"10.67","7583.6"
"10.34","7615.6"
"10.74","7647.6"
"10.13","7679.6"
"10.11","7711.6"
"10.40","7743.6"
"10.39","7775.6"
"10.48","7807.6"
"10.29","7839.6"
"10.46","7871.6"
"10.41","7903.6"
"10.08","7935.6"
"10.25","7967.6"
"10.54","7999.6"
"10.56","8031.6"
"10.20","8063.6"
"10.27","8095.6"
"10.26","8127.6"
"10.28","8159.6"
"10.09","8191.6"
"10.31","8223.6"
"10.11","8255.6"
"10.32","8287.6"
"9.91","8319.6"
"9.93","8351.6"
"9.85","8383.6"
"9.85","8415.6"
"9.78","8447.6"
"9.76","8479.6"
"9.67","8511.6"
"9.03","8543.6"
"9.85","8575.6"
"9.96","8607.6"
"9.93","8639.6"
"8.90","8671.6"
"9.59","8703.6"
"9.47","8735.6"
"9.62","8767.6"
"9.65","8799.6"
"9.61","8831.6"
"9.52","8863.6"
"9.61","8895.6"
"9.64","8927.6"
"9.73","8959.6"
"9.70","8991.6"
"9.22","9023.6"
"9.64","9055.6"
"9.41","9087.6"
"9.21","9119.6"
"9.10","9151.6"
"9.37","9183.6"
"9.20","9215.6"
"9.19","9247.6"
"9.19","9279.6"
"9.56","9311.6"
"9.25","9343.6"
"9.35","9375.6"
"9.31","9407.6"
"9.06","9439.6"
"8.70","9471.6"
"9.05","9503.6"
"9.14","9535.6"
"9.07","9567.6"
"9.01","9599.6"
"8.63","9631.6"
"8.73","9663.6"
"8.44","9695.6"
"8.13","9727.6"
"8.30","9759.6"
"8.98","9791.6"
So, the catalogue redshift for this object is 0.000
